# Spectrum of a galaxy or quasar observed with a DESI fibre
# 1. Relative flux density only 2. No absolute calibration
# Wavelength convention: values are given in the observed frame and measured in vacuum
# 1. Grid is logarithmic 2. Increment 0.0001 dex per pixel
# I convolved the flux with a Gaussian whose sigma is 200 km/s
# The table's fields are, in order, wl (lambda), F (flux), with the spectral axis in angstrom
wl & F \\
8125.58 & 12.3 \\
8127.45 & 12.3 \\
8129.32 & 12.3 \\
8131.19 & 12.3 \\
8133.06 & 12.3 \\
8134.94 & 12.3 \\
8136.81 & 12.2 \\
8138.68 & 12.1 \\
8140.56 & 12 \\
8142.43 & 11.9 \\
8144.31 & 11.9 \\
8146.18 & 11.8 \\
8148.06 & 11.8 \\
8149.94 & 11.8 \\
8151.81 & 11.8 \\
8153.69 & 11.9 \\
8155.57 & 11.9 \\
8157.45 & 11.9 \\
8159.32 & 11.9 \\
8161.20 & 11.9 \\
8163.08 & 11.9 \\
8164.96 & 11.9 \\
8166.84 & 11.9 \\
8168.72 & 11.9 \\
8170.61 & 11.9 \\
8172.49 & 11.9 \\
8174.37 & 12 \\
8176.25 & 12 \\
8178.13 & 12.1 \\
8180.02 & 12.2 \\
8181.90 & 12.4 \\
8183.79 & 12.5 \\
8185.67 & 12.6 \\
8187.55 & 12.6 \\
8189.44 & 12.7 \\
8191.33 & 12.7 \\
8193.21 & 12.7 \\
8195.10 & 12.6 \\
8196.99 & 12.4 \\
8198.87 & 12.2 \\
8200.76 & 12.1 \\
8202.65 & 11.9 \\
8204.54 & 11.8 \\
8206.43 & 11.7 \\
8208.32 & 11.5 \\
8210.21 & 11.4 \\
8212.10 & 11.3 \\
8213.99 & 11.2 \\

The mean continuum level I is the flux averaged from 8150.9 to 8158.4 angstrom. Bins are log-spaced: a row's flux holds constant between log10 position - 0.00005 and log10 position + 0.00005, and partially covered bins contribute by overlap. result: 11.9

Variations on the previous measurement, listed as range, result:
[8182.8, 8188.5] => 12.6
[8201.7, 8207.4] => 11.8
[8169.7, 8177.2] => 12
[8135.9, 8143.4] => 12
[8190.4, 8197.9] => 12.6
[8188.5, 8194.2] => 12.7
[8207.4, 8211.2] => 11.5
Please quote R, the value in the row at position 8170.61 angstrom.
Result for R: 11.9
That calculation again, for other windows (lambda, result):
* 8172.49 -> 11.9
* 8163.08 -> 11.9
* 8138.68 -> 12.1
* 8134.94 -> 12.3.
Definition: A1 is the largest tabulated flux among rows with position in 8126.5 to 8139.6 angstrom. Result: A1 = 12.3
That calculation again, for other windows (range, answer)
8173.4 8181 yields 12.2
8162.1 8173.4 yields 11.9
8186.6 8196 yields 12.7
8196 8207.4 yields 12.4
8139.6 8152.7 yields 12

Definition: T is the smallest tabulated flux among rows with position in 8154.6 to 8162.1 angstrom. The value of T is 11.9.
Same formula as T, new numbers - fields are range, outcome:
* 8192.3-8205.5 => 11.8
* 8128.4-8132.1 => 12.3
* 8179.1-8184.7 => 12.2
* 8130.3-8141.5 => 12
